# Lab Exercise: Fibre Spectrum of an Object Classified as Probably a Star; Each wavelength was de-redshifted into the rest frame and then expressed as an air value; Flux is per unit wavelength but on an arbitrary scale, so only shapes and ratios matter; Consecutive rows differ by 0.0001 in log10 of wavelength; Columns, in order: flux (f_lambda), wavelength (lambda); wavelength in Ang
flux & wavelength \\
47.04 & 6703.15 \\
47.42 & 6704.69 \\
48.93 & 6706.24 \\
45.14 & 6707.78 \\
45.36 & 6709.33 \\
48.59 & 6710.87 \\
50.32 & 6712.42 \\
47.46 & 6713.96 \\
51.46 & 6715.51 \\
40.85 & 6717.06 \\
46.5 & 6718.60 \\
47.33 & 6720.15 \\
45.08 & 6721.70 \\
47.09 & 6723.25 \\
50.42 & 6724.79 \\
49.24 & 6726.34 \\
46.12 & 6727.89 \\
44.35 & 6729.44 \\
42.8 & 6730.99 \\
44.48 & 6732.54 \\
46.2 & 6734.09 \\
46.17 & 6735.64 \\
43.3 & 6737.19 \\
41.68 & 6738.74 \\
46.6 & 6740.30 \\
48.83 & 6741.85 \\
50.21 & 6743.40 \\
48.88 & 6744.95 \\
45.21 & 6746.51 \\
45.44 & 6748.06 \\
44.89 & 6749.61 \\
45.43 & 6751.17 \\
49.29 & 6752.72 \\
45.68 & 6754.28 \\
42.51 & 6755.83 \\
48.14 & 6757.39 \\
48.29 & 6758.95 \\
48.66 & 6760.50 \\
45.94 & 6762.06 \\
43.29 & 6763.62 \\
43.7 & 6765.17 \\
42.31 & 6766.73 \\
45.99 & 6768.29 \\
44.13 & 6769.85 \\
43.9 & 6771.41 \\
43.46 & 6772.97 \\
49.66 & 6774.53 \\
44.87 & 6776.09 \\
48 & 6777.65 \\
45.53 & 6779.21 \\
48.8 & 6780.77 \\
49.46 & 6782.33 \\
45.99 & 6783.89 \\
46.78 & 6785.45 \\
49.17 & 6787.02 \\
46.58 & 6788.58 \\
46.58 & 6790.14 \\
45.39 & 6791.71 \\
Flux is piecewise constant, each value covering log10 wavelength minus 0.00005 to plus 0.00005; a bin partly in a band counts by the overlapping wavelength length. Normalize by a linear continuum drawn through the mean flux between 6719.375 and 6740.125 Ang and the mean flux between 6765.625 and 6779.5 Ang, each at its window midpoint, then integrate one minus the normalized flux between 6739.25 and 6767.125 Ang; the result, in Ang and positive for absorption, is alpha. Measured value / -0.5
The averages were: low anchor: 45.7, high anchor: 45.3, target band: 46.3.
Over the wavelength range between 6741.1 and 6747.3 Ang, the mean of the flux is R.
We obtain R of 48.3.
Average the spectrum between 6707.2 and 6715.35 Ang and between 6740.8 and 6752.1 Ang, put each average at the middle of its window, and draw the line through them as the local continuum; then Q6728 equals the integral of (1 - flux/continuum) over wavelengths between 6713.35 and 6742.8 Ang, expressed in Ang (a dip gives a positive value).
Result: 0.8 Ang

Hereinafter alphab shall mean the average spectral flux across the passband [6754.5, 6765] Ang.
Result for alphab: 46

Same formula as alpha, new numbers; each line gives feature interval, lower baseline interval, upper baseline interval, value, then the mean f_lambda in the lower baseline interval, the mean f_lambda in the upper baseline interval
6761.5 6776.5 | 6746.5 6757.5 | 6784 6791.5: 0.5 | 45.7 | 47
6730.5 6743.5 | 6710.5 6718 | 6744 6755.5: 0.4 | 47.7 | 46.3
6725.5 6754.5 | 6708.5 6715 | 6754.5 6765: 0.5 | 48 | 46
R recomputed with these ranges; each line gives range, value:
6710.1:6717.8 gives 47.7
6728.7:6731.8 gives 43.6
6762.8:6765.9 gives 43.6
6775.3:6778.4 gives 46.4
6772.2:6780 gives 46.3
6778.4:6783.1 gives 48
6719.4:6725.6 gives 47.5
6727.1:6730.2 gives 45.2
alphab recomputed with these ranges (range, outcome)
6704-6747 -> 46.6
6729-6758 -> 45.8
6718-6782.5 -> 46.1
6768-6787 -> 46.5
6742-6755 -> 47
